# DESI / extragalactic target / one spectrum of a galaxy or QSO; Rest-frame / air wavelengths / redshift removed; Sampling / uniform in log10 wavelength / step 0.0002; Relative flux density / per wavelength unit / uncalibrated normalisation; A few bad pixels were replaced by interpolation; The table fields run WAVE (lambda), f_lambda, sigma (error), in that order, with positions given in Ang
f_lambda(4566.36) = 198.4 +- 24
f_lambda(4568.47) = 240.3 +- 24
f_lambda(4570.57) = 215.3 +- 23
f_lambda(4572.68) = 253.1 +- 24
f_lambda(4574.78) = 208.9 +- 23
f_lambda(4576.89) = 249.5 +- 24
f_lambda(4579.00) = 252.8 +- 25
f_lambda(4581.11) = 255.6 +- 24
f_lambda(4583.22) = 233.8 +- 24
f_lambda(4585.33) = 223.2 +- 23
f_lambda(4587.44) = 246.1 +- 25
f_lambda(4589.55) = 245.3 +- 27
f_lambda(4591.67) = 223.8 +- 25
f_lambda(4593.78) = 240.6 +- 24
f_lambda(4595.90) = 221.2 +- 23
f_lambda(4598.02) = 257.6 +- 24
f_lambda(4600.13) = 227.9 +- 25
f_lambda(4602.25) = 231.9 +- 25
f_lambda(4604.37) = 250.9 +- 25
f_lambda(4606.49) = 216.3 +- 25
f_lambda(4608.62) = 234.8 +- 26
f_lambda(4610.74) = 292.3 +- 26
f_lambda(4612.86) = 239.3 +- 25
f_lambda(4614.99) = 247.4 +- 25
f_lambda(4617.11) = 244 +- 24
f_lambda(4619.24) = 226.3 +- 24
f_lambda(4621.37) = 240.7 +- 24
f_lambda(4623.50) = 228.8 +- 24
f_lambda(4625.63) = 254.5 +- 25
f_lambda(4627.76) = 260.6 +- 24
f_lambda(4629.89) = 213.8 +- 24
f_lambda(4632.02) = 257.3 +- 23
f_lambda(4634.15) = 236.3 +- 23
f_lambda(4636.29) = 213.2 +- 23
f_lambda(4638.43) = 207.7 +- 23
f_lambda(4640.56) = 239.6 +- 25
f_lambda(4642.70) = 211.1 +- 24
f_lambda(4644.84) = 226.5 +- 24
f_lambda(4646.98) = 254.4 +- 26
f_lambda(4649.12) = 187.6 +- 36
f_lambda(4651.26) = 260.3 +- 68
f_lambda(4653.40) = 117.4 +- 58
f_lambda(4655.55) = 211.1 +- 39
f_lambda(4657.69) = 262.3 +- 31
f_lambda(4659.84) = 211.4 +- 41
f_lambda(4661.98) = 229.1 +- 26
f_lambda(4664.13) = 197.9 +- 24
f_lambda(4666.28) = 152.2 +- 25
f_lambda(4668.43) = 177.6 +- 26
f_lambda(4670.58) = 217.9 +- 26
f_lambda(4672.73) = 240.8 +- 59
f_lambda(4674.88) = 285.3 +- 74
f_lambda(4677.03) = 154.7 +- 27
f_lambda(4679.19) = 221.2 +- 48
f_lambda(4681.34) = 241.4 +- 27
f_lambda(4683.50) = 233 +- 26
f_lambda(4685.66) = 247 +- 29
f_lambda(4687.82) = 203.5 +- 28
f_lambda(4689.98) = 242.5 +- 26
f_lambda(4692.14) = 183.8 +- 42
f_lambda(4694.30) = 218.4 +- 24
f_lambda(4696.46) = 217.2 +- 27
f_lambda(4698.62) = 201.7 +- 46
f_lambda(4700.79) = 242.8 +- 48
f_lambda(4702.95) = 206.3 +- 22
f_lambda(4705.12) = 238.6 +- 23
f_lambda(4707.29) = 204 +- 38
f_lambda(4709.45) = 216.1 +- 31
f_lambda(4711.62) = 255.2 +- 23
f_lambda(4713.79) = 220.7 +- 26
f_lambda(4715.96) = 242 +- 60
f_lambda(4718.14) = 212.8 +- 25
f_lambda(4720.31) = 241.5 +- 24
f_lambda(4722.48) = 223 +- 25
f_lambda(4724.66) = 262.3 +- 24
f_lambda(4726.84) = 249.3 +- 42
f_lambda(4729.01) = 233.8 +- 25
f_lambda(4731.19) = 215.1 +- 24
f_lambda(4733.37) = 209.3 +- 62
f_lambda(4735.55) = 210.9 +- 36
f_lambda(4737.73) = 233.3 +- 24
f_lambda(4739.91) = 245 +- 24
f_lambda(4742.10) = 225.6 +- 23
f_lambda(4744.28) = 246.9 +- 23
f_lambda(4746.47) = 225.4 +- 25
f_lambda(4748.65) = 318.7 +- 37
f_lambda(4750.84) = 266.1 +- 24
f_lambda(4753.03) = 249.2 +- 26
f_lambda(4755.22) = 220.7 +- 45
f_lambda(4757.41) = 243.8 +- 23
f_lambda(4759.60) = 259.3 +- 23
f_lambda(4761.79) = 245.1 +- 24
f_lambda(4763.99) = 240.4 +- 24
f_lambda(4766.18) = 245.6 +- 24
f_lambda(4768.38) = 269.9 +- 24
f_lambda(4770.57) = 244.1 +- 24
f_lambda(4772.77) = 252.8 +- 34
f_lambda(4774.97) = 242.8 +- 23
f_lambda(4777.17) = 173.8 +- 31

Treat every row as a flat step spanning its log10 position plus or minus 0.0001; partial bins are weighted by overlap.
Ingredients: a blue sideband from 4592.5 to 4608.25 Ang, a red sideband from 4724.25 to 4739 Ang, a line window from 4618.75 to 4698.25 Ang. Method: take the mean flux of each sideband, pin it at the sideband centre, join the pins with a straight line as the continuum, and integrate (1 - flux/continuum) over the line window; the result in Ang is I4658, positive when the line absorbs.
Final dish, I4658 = 4.0 Ang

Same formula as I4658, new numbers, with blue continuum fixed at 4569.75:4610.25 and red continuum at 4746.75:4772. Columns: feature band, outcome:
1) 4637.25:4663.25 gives 2.7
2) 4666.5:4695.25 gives 3.2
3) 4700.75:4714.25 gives 1.3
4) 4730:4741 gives 1.3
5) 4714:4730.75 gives 0.9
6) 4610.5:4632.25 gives -0.3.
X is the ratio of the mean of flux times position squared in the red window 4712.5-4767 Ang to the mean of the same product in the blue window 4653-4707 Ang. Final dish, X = 1.1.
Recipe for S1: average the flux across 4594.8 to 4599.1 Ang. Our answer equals 239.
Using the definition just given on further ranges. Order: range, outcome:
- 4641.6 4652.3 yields 228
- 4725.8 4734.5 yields 227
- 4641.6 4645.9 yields 219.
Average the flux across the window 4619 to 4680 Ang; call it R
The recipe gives 220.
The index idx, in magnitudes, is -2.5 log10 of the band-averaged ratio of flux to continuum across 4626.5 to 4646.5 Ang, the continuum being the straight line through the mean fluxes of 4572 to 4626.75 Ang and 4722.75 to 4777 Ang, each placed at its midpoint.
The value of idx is 0.05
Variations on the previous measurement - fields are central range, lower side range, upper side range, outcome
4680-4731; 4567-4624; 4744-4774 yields 0.092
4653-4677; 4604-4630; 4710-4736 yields 0.137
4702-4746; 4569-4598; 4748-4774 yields 0.092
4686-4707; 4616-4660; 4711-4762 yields 0.081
